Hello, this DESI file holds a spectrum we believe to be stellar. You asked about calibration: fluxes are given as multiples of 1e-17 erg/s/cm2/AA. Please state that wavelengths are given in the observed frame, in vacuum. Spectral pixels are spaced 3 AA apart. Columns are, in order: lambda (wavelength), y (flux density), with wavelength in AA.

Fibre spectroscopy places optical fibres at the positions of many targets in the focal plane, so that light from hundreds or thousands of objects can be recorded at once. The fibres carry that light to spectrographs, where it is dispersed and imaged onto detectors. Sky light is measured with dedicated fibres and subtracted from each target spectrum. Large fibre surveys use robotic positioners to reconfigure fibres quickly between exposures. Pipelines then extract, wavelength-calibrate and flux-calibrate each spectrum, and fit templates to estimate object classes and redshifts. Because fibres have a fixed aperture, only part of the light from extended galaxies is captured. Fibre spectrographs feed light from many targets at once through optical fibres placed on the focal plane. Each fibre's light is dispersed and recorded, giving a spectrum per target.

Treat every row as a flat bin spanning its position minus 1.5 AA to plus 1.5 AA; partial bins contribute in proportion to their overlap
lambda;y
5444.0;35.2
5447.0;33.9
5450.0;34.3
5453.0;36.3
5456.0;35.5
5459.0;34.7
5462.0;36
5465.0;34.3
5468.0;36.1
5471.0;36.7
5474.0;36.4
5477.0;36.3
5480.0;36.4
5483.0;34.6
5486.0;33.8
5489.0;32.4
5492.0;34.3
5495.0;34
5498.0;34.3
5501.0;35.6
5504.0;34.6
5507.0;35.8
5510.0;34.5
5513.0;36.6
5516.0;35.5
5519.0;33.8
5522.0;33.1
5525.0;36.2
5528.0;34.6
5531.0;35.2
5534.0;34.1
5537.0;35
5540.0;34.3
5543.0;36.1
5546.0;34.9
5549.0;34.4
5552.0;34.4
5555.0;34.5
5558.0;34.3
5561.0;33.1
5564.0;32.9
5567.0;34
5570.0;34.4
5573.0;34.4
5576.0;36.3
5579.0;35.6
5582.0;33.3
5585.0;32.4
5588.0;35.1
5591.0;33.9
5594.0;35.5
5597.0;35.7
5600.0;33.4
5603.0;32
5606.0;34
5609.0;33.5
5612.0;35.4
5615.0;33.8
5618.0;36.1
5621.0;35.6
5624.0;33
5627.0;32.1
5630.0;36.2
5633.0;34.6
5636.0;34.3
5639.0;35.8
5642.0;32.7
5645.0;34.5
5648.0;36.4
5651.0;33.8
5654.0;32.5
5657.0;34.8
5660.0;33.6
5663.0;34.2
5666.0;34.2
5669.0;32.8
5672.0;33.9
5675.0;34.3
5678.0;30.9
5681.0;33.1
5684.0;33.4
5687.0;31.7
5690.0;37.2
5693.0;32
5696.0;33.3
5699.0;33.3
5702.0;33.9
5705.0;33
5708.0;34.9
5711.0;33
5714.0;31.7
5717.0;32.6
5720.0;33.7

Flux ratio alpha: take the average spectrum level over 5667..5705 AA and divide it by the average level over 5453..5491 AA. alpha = 0.9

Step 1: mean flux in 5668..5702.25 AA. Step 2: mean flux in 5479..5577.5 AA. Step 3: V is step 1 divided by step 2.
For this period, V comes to 1.0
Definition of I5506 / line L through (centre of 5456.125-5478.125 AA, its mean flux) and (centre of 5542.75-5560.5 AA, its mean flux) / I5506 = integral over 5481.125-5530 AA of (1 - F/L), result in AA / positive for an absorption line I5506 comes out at 0.8 AA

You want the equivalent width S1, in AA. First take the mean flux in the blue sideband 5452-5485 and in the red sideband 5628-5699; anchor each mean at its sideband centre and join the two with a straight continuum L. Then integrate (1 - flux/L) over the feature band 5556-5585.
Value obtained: 0.5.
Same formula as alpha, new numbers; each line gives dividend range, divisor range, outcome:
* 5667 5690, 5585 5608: 0.97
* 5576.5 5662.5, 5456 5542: 0.98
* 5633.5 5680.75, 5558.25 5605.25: 0.99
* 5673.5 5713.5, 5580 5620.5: 0.97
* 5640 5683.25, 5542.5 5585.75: 0.98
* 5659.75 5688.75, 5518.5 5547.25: 0.96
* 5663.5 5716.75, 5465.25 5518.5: 0.95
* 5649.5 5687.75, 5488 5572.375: 0.97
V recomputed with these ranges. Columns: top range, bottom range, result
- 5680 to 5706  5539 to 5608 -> 0.98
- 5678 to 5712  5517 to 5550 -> 0.96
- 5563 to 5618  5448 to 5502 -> 0.98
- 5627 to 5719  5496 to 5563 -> 0.97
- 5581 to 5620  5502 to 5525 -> 0.98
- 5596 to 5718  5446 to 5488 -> 0.96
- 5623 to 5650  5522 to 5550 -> 0.99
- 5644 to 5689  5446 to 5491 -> 0.96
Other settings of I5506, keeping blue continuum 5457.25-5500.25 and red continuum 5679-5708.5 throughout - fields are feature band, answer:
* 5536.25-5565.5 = 0.1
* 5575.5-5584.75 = -0.1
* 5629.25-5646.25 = -0.4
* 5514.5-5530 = 0.0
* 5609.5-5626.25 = -0.3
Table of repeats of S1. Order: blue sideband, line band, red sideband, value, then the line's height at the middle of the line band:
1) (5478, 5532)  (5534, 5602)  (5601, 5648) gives 0.2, 34.5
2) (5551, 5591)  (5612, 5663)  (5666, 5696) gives -1.1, 33.7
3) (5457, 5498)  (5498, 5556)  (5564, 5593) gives -0.3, 34.7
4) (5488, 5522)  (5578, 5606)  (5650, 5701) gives 0.0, 34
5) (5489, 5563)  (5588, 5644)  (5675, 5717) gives -0.7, 33.9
